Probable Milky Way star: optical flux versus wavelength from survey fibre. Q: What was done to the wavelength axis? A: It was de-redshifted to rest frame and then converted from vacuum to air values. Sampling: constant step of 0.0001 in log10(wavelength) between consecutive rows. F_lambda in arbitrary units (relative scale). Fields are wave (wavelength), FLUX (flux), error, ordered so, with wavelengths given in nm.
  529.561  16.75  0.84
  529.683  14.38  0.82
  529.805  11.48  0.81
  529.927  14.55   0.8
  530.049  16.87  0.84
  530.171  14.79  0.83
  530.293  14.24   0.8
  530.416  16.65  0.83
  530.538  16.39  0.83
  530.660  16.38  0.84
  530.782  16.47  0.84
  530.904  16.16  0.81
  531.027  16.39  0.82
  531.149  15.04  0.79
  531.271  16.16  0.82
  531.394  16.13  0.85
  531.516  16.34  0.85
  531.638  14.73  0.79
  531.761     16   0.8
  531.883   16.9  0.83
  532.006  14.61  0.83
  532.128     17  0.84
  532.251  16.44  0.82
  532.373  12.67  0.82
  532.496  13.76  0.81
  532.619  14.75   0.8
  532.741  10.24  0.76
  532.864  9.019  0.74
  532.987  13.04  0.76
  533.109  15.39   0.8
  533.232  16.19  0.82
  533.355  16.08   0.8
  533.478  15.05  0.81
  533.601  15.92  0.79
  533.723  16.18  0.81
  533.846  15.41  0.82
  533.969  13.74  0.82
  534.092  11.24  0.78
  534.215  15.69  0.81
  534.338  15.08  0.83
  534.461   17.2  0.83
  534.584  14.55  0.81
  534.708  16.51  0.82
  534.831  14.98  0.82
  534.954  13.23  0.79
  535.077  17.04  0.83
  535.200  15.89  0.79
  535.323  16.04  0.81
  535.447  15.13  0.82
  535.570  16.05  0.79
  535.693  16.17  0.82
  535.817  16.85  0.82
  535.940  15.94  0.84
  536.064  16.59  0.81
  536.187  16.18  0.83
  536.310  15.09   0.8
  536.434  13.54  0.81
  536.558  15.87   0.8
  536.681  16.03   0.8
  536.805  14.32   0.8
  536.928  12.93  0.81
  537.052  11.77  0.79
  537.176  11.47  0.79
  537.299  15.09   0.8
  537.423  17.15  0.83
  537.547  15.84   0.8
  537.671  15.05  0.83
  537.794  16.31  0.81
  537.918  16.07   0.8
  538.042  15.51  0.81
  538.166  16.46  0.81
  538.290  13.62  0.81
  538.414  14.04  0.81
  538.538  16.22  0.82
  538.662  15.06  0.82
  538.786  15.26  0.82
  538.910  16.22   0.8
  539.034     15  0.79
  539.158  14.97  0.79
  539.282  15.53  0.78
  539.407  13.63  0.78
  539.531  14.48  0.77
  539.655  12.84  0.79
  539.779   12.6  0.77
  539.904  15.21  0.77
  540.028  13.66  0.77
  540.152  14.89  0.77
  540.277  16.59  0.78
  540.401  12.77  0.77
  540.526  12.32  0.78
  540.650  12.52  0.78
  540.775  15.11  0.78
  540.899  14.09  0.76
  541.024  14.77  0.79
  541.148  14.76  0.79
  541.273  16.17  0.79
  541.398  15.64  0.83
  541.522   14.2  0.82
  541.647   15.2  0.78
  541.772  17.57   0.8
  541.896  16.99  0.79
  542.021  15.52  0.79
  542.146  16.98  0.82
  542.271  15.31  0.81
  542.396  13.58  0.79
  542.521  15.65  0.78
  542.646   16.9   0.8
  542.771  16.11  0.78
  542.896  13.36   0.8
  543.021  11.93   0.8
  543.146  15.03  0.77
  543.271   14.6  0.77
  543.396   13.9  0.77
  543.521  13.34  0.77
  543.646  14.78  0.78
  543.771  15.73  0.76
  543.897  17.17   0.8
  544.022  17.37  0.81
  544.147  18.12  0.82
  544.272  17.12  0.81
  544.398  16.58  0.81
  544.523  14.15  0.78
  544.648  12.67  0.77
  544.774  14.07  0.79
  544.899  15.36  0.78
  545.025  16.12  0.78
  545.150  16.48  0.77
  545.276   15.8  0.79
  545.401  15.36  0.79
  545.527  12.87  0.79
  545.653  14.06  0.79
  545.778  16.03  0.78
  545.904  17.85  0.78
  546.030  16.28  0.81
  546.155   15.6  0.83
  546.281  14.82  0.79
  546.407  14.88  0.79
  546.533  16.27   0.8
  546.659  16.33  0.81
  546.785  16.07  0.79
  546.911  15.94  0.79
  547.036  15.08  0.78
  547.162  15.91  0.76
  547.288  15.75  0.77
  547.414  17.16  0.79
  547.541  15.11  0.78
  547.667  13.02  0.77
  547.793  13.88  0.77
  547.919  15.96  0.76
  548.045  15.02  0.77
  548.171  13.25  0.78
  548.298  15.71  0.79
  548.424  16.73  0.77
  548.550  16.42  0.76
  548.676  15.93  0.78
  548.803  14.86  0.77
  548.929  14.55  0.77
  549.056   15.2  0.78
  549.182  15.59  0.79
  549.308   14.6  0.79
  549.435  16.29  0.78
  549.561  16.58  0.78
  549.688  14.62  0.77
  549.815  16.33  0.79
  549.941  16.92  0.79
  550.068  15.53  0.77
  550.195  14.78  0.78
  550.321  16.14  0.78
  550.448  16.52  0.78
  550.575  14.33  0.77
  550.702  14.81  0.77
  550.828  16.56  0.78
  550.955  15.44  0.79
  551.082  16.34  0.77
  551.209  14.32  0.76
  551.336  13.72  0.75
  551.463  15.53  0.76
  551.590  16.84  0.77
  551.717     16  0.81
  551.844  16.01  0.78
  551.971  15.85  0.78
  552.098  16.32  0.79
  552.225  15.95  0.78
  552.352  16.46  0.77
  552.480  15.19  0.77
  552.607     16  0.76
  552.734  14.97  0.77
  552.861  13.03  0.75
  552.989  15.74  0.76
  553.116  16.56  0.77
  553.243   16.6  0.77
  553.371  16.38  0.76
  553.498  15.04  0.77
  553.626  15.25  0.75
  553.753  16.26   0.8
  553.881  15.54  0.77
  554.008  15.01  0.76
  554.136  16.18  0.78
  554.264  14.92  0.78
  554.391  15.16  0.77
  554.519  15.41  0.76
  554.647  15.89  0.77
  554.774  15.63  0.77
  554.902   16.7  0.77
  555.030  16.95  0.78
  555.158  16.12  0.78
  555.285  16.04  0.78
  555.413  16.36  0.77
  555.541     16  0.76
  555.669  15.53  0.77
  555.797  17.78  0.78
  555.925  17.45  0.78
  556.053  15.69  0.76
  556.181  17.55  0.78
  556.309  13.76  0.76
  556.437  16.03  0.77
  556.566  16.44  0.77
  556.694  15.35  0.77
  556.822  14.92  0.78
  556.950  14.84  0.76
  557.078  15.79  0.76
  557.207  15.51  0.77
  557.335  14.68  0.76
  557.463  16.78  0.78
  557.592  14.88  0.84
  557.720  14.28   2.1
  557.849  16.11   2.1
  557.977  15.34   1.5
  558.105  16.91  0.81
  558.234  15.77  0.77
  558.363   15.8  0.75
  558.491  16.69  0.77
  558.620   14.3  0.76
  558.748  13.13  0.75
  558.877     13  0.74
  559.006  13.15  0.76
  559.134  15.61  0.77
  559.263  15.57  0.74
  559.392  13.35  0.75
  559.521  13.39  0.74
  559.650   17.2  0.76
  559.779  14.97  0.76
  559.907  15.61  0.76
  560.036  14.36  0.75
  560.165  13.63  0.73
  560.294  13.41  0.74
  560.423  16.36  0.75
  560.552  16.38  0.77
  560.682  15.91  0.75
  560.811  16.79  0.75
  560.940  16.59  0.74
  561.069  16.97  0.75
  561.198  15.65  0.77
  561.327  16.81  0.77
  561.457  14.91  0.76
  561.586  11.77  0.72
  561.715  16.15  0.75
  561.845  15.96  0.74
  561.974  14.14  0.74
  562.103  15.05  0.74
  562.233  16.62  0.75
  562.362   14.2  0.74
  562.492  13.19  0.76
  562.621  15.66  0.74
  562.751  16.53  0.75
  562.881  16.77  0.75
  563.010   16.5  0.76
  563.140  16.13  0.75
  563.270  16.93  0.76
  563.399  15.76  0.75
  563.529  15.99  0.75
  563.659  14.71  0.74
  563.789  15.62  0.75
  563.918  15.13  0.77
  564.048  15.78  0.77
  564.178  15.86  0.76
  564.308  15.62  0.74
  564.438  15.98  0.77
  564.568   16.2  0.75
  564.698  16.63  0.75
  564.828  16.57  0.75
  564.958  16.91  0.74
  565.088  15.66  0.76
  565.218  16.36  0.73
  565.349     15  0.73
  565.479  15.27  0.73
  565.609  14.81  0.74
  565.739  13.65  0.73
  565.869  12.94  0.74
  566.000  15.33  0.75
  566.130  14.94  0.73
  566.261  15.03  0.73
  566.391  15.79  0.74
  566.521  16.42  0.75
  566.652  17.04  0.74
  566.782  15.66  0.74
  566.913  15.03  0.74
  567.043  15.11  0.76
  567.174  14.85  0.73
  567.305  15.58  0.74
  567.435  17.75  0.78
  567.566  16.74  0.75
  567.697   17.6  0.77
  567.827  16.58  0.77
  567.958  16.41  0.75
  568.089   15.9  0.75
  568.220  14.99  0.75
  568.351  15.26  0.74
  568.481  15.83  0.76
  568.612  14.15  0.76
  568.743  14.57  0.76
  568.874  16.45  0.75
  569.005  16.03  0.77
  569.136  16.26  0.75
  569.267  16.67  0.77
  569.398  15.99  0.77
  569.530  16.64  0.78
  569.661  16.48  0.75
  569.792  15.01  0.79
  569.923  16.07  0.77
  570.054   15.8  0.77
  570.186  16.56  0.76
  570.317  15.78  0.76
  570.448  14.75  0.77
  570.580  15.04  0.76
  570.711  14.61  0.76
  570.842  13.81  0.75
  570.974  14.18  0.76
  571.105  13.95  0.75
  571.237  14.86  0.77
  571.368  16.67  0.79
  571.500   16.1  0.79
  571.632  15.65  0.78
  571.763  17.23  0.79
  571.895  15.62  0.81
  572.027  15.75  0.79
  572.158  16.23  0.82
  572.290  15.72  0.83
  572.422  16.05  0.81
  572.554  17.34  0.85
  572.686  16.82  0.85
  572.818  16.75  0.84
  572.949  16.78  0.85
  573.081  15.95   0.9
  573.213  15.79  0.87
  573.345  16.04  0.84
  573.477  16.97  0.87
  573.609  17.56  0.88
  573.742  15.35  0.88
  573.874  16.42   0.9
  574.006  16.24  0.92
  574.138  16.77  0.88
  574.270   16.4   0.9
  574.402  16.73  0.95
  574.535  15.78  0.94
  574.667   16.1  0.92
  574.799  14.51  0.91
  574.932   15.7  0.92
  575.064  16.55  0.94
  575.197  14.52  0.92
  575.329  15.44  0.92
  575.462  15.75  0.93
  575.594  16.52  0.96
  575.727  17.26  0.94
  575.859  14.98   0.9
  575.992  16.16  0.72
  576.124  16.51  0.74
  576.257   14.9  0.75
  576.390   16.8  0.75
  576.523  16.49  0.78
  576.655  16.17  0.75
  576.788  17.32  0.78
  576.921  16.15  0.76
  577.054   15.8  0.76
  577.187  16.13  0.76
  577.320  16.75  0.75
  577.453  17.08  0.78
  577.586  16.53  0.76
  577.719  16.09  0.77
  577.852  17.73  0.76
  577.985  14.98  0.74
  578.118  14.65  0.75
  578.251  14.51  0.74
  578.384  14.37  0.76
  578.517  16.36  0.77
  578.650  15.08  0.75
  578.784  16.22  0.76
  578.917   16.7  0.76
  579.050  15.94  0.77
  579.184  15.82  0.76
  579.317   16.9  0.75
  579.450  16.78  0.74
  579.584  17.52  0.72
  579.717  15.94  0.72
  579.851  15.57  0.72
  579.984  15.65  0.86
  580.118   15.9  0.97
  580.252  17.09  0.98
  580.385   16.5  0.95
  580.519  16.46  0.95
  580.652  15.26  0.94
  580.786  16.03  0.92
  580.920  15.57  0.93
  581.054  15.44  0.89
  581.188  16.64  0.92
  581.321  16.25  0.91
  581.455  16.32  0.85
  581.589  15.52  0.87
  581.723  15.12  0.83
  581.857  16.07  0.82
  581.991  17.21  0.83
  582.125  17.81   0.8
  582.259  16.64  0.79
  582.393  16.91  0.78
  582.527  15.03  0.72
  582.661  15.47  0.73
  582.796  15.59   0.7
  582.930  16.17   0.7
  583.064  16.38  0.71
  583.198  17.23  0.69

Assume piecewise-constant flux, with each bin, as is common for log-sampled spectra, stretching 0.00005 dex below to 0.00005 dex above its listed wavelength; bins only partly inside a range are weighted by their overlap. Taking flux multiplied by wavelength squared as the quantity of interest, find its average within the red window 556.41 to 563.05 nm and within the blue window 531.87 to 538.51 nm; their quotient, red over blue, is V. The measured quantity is 1.12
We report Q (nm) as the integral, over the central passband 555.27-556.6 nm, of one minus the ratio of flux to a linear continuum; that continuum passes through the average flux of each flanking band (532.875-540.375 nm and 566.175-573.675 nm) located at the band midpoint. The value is -0.06 nm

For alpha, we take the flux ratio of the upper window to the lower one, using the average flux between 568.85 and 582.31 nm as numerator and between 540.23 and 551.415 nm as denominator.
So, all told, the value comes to 1.0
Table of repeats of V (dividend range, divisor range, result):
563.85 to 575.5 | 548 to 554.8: 1.08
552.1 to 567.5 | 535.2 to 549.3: 1.09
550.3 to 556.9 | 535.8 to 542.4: 1.11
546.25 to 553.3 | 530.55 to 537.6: 1.09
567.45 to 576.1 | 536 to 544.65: 1.19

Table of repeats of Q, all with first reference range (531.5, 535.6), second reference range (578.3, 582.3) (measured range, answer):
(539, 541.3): 0.125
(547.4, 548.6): 0.013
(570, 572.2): 0.065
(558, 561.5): 0.076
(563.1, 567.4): 0.042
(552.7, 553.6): -0.003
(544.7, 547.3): -0.052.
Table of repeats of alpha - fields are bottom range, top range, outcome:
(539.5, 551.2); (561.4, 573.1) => 1.03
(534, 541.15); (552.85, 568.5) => 1.05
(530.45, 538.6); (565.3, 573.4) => 1.03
